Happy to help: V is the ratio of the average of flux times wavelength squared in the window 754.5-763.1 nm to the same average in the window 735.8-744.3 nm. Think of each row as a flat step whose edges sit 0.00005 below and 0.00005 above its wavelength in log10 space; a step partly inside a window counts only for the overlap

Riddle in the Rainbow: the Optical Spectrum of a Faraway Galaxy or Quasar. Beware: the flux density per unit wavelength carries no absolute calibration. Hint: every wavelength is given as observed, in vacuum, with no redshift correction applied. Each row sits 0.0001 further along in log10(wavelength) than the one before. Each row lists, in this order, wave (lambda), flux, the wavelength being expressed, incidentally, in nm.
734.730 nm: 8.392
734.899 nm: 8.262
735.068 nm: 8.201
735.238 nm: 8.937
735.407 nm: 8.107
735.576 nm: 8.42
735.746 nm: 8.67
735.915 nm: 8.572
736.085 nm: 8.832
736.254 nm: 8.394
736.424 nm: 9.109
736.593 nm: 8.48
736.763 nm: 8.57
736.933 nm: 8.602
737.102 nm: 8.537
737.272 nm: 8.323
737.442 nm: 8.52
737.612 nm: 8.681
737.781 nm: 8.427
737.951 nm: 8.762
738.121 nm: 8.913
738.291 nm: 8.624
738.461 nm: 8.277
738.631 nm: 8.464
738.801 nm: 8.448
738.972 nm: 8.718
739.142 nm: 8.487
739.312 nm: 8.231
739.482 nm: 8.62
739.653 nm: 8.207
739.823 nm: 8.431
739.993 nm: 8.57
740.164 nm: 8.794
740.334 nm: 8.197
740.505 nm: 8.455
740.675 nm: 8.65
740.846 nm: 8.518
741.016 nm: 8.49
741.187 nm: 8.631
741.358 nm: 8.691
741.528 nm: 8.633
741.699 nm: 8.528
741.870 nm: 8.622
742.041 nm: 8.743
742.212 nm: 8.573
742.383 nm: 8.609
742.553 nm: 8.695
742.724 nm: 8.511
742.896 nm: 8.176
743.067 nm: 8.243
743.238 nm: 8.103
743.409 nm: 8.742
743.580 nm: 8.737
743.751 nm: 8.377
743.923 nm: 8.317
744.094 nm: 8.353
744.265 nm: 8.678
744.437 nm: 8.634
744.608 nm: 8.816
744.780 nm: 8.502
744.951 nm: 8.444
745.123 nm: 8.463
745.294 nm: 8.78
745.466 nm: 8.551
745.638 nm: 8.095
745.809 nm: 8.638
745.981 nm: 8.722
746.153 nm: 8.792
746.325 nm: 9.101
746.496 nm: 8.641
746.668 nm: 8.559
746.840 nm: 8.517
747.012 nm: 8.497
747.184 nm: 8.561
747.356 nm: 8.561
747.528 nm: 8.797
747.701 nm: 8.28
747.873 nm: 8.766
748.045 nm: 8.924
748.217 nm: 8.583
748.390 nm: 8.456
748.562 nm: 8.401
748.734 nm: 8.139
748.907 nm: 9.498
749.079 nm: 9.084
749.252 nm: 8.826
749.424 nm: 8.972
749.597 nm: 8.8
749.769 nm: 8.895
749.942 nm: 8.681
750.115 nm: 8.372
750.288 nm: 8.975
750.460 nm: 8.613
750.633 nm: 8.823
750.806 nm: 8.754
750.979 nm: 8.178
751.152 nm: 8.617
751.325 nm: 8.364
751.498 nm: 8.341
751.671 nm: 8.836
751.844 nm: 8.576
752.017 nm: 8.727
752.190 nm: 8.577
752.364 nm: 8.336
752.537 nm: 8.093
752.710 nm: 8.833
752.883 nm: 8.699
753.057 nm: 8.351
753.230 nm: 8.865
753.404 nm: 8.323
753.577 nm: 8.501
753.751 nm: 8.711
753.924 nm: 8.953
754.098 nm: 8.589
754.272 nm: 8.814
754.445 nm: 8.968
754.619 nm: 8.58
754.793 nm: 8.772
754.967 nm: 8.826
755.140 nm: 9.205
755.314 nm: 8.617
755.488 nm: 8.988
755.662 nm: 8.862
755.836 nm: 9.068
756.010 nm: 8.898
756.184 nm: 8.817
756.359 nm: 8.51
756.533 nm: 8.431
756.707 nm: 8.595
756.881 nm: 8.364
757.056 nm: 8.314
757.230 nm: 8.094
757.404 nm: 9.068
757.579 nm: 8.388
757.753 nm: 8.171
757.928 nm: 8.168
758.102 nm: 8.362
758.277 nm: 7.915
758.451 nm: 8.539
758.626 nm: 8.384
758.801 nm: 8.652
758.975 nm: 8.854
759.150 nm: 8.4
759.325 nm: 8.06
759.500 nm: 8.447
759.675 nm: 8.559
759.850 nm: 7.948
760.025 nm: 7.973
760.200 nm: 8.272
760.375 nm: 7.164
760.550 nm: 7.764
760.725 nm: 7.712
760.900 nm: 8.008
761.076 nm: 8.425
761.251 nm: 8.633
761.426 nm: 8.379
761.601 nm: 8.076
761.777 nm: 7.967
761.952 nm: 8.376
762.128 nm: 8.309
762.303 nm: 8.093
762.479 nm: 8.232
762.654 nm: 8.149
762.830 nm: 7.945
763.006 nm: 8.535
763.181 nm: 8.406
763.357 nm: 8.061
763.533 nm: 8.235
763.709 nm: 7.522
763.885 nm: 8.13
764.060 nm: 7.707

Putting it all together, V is 1.0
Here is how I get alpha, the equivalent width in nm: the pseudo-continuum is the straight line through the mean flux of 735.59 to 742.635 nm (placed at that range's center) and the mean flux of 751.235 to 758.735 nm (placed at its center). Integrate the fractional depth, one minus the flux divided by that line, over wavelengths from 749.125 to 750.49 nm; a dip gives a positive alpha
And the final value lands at -0.03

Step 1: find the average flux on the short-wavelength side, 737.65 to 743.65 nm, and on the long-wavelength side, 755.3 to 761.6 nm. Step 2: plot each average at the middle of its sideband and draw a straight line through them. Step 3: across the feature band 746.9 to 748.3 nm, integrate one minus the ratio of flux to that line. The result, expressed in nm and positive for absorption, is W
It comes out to -0.02 nm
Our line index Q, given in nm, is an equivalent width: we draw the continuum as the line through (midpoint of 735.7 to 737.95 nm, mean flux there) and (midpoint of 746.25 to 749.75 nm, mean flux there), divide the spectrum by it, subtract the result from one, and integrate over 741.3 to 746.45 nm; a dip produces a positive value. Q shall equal 0.06 nm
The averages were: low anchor 8.6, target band 8.56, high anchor 8.7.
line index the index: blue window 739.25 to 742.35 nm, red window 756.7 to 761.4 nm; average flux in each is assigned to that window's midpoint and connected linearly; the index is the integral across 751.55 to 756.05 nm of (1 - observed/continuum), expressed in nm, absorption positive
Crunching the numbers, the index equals -0.20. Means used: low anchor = 8.53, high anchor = 8.26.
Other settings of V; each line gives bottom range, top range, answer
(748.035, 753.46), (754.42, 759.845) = 1.01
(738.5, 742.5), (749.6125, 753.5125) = 1.04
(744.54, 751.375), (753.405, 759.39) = 1.02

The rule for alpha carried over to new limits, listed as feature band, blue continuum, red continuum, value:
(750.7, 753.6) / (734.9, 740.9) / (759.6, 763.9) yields -0.087 nm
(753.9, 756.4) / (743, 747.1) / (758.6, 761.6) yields -0.154 nm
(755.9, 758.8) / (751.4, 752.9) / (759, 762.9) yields -0.048 nm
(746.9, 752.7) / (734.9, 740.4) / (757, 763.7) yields -0.184 nm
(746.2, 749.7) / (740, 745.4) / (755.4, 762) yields -0.091 nm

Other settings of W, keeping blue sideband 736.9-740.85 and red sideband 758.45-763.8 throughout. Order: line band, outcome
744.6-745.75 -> -0.01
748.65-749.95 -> -0.08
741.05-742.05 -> -0.02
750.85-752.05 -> -0.03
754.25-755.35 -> -0.07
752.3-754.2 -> -0.06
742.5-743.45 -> 0.01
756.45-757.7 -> -0.03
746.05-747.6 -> -0.05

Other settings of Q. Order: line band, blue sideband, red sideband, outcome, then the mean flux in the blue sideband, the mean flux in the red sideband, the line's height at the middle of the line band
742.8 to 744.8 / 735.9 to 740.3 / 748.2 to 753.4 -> 0.03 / 8.56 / 8.64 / 8.59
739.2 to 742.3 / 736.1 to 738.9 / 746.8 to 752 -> 0.02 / 8.58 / 8.66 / 8.6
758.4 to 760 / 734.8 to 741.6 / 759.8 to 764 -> -0.05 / 8.54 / 8.1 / 8.15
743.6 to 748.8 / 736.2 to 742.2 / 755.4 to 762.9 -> -0.06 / 8.55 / 8.33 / 8.48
